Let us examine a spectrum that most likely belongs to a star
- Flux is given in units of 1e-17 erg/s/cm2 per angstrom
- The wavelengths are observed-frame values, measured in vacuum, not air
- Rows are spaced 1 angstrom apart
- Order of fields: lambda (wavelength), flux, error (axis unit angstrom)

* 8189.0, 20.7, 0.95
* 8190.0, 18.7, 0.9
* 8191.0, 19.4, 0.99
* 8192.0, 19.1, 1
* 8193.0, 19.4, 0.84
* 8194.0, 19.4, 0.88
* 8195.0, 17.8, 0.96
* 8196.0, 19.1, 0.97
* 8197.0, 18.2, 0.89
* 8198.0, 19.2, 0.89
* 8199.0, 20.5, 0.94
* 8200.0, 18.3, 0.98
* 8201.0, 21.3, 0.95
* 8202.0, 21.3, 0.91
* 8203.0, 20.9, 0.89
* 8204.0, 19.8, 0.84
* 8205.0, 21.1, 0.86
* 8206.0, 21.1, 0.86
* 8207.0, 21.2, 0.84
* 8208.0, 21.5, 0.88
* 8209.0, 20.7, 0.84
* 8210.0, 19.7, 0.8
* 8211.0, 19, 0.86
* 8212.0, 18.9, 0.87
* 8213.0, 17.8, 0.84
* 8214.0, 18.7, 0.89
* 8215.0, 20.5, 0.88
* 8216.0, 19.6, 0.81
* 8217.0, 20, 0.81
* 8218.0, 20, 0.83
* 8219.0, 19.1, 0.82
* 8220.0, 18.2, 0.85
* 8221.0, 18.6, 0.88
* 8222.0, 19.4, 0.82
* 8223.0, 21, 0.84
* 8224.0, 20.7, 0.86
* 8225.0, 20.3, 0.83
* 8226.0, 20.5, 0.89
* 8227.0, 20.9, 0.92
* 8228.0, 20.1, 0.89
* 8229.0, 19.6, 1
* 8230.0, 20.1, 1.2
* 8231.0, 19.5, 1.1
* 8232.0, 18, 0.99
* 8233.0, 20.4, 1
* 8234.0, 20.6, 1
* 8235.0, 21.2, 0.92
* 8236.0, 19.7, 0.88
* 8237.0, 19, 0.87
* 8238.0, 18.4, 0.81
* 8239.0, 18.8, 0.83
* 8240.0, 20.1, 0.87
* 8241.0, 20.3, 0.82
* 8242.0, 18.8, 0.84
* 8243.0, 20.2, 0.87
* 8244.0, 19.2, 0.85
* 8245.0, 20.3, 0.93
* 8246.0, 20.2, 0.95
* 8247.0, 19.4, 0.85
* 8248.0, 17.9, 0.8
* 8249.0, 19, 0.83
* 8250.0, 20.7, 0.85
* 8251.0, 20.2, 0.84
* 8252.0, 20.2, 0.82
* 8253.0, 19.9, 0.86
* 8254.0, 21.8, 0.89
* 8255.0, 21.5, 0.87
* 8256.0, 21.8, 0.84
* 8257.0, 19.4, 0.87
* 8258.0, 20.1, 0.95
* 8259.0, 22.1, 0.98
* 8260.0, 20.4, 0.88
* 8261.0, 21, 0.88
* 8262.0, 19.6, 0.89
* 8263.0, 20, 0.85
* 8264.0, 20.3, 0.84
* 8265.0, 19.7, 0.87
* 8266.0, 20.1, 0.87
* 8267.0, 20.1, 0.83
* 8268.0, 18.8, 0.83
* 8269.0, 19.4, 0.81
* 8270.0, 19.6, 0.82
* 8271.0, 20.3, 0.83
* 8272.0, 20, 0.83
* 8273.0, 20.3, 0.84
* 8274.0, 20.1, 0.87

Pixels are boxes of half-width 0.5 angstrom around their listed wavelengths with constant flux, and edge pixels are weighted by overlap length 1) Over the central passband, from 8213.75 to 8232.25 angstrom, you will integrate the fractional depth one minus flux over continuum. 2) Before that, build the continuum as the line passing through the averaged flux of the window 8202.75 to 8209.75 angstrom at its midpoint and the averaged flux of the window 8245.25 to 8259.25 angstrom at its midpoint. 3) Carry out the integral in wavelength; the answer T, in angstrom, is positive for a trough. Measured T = 0.8 angstrom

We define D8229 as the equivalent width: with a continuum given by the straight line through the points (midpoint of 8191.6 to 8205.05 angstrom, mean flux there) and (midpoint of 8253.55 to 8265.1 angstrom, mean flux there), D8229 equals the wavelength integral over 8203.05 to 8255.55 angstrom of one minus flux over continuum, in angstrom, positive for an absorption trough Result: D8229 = 0.7 angstrom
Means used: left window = 19.6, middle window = 19.9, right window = 20.7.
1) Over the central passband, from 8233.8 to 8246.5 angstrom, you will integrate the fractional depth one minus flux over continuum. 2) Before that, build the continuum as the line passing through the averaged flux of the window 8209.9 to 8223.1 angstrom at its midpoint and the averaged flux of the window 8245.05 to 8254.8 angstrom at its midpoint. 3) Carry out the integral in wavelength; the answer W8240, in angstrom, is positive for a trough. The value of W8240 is 0.0 angstrom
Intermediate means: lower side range 19.3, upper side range 20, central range 19.7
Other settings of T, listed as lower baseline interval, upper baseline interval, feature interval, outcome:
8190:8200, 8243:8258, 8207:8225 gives -0.20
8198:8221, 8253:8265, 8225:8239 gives 0.29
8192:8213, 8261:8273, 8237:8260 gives -0.15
